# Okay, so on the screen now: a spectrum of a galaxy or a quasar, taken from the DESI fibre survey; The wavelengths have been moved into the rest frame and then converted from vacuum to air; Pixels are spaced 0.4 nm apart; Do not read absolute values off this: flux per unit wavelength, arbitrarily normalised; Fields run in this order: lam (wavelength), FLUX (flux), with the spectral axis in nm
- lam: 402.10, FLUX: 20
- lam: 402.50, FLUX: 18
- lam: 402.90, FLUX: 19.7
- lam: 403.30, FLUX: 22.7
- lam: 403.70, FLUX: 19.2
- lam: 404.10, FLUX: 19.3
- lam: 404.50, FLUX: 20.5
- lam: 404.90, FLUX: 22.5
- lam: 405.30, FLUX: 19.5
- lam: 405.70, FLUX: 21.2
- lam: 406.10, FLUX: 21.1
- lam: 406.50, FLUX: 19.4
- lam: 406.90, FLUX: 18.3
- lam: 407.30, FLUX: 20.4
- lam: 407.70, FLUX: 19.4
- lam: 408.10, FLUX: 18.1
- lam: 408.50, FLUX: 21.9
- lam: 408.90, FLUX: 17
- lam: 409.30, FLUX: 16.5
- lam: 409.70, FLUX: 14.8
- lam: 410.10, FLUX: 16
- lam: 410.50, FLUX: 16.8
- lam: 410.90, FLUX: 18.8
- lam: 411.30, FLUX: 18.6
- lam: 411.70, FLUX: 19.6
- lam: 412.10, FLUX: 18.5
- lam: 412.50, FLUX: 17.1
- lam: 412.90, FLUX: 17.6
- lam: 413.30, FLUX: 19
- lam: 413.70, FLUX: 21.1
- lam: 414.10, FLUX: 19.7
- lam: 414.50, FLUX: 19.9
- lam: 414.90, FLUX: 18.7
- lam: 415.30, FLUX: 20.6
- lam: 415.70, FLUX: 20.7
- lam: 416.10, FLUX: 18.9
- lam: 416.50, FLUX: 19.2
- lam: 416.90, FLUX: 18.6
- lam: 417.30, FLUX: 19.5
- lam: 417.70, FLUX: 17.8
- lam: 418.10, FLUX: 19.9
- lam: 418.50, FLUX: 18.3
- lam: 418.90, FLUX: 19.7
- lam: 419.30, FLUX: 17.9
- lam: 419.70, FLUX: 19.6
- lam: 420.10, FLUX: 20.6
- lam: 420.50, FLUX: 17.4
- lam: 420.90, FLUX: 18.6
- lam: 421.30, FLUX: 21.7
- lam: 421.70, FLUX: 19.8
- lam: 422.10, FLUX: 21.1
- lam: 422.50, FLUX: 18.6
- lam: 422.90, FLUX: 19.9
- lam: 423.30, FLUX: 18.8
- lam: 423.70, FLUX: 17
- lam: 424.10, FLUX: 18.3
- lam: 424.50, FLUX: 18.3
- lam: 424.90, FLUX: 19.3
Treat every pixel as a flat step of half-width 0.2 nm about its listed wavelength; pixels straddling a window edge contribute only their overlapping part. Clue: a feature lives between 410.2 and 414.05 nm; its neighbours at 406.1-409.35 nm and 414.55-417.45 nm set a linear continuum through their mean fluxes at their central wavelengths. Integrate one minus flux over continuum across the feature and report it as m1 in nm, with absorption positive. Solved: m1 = 0.15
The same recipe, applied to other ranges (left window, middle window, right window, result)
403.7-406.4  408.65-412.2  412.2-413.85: 0.33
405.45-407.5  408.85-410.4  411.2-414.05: 0.27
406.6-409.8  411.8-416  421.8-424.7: -0.15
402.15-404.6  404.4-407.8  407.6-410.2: -0.27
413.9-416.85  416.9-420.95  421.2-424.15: 0.12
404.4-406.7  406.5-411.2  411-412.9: 0.35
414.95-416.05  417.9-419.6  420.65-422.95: 0.09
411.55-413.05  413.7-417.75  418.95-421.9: -0.18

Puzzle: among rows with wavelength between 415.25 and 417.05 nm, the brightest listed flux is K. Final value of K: 20.7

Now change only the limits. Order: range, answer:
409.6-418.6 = 21.1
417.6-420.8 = 20.6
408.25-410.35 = 21.9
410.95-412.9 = 19.6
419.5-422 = 21.7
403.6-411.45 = 22.5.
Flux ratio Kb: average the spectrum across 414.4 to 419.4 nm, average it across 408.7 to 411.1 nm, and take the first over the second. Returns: 1.15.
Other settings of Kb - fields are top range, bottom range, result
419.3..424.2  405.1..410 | 1.02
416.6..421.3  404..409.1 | 0.96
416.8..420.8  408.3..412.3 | 1.06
